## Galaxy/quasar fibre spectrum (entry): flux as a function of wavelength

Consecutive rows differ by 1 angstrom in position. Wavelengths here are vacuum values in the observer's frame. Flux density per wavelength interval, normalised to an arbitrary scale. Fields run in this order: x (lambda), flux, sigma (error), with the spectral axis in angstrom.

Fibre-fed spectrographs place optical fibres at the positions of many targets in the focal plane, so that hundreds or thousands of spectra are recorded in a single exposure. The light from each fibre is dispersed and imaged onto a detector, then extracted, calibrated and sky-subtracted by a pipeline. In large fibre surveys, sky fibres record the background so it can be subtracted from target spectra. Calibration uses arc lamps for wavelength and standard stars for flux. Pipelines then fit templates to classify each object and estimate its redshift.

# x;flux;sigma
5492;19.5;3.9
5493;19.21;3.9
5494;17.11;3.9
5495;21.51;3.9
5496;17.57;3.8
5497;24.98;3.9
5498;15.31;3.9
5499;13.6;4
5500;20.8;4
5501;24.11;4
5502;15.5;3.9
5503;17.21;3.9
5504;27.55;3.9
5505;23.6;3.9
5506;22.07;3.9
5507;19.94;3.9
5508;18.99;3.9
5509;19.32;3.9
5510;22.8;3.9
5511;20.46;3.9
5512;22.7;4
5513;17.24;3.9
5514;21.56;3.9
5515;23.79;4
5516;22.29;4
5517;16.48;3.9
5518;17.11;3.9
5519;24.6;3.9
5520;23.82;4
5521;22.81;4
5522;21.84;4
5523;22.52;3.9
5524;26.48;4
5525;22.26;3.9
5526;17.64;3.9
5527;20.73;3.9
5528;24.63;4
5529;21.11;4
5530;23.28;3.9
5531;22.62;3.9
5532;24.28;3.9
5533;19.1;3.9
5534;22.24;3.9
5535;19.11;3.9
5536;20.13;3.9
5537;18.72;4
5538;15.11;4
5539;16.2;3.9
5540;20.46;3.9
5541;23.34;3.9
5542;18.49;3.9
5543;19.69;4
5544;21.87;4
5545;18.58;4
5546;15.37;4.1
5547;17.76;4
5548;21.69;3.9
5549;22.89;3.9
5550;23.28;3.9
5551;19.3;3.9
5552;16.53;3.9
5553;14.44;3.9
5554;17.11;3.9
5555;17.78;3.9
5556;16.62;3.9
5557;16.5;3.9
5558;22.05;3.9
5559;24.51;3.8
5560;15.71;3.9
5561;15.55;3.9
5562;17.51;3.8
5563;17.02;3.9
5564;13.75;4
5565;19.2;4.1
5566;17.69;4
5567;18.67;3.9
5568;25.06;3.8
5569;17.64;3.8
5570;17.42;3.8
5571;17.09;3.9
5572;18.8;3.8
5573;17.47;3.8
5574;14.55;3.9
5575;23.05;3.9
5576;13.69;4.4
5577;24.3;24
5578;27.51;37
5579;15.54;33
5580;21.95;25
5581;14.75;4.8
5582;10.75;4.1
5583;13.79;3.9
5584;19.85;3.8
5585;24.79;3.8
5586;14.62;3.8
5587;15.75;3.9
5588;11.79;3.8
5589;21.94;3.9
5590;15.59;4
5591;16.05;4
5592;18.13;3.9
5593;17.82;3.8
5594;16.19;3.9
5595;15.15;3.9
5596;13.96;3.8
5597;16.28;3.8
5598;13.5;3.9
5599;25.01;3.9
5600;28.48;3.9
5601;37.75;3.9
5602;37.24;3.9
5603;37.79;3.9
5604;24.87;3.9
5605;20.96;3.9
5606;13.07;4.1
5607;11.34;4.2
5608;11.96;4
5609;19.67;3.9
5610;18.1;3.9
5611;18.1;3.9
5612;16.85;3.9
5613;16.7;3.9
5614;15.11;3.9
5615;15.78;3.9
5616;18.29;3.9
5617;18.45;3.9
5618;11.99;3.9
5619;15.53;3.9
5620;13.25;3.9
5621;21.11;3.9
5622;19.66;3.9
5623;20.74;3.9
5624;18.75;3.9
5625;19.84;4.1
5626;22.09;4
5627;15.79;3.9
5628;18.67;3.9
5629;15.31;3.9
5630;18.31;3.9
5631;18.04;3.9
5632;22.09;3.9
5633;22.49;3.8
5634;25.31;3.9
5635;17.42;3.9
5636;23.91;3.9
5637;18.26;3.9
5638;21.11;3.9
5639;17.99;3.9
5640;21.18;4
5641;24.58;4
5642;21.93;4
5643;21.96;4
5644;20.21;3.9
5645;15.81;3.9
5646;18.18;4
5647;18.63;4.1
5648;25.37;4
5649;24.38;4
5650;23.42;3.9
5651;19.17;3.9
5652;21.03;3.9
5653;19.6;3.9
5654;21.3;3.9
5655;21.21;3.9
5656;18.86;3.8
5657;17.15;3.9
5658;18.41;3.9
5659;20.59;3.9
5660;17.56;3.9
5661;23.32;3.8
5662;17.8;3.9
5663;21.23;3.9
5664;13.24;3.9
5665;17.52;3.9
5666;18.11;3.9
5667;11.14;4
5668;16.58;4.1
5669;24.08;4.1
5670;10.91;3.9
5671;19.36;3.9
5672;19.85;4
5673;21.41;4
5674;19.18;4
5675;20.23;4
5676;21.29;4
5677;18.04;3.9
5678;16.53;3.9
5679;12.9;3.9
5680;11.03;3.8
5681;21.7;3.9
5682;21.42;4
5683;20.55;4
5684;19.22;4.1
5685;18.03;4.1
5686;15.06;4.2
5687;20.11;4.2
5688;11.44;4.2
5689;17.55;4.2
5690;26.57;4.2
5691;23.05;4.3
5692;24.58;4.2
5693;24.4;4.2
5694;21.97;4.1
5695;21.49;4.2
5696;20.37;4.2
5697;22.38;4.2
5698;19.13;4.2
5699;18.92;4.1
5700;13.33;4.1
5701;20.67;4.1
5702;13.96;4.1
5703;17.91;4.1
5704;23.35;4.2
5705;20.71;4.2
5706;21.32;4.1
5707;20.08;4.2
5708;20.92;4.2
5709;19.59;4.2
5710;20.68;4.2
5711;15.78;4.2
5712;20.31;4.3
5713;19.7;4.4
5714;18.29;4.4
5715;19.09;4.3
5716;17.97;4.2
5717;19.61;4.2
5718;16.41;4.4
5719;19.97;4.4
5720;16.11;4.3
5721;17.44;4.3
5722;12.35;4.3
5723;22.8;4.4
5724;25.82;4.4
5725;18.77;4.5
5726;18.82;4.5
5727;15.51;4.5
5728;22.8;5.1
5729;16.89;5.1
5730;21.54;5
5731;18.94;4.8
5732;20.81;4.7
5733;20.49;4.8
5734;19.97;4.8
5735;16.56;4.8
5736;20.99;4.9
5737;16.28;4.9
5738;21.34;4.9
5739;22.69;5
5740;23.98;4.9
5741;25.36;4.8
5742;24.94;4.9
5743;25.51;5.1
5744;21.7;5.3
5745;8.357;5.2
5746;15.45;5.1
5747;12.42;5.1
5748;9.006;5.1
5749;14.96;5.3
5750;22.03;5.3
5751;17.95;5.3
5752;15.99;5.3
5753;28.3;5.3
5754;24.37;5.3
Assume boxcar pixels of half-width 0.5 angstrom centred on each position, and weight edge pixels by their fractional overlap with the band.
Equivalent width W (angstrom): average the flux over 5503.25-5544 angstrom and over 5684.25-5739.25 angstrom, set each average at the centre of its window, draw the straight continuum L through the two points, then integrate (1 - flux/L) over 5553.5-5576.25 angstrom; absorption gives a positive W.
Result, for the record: 3.0 angstrom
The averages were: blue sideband 21.2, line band 18.1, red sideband 19.5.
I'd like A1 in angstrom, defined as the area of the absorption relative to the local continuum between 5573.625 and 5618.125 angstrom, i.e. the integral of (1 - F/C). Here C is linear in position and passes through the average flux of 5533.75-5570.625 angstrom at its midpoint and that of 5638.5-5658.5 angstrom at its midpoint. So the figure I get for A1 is 1.4 angstrom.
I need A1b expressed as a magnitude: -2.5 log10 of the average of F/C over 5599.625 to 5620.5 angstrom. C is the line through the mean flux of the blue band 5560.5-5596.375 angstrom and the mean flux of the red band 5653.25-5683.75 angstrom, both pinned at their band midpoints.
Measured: -0.12 mag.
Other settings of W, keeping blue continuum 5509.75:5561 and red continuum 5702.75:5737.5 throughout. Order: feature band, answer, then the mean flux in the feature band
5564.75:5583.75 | 1.6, 18.4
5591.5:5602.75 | -1.2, 22.1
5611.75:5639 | 1.7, 18.6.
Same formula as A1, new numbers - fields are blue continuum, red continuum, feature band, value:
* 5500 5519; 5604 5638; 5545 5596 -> 3.53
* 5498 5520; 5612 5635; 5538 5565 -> 1.55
